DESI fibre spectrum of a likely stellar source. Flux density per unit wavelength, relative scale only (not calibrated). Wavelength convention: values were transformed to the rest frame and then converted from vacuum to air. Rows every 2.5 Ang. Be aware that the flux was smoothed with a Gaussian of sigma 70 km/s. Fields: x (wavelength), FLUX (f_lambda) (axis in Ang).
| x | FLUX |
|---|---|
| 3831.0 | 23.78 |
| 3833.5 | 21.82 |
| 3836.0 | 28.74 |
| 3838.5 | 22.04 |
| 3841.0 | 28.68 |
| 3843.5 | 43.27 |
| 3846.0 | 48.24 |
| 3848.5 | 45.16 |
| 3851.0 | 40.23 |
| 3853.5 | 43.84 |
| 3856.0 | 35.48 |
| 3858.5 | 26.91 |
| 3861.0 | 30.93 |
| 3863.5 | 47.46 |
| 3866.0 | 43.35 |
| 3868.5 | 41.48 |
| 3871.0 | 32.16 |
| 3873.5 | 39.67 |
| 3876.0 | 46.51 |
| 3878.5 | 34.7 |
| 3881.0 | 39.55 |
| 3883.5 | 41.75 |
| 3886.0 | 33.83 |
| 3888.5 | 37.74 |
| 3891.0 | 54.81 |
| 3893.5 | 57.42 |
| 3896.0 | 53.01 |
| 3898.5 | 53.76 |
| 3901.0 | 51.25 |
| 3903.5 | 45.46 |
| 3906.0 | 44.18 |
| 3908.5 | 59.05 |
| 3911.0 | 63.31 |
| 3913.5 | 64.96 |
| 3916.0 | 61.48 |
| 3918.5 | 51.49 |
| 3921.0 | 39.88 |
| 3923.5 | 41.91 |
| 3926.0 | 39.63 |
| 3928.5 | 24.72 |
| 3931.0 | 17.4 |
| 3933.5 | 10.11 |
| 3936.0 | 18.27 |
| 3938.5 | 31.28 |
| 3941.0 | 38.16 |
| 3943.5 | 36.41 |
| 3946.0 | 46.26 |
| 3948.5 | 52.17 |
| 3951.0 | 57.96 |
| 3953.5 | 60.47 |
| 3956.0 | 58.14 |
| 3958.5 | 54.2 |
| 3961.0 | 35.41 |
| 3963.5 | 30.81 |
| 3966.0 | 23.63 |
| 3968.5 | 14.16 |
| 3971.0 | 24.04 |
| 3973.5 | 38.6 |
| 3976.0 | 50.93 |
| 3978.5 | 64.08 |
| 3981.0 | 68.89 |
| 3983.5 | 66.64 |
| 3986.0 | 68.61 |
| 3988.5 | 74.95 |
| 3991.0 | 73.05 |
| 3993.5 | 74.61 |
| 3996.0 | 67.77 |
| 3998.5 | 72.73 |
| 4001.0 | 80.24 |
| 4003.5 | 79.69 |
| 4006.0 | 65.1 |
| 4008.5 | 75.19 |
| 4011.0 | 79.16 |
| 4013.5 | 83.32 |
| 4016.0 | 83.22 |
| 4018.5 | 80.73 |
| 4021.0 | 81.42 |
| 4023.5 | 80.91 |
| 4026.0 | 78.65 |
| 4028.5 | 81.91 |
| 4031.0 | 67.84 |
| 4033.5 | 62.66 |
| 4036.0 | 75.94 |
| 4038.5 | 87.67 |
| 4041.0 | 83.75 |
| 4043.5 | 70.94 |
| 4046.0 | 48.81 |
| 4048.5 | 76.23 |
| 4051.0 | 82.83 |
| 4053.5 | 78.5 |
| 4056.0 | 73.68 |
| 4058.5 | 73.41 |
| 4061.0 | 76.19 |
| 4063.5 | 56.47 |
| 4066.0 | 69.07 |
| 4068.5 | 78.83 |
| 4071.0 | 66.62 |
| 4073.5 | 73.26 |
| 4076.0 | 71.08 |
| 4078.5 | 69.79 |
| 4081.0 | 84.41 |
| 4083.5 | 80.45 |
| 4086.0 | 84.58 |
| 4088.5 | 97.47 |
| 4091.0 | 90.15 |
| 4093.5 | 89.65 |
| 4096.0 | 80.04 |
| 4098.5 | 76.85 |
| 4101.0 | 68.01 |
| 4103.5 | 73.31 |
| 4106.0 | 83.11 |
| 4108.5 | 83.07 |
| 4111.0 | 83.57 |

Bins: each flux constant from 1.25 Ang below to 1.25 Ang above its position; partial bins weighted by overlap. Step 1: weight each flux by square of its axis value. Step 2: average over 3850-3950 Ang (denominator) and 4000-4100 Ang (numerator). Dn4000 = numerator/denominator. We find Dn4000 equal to 1.98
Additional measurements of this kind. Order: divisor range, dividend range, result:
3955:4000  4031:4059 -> 1.42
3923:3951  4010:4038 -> 2.45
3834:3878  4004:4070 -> 2.19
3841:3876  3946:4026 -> 1.67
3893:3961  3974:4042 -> 1.70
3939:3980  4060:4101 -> 1.93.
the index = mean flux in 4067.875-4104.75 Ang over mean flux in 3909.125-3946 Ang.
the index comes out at 2.02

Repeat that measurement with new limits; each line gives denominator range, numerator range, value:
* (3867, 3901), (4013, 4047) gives 1.74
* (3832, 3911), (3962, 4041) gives 1.61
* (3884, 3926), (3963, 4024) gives 1.28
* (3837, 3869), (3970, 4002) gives 1.67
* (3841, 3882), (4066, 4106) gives 1.99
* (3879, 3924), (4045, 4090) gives 1.51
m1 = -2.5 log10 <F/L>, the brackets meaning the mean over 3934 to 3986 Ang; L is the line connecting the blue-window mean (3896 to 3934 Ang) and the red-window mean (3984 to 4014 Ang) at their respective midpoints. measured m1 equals 0.37 mag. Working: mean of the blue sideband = 45.5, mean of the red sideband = 74.1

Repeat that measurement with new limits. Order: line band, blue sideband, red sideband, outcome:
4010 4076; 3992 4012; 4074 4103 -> 0.03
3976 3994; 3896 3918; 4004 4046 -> 0.01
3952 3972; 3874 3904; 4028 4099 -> 0.46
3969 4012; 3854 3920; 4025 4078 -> -0.03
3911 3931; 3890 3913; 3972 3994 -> 0.23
